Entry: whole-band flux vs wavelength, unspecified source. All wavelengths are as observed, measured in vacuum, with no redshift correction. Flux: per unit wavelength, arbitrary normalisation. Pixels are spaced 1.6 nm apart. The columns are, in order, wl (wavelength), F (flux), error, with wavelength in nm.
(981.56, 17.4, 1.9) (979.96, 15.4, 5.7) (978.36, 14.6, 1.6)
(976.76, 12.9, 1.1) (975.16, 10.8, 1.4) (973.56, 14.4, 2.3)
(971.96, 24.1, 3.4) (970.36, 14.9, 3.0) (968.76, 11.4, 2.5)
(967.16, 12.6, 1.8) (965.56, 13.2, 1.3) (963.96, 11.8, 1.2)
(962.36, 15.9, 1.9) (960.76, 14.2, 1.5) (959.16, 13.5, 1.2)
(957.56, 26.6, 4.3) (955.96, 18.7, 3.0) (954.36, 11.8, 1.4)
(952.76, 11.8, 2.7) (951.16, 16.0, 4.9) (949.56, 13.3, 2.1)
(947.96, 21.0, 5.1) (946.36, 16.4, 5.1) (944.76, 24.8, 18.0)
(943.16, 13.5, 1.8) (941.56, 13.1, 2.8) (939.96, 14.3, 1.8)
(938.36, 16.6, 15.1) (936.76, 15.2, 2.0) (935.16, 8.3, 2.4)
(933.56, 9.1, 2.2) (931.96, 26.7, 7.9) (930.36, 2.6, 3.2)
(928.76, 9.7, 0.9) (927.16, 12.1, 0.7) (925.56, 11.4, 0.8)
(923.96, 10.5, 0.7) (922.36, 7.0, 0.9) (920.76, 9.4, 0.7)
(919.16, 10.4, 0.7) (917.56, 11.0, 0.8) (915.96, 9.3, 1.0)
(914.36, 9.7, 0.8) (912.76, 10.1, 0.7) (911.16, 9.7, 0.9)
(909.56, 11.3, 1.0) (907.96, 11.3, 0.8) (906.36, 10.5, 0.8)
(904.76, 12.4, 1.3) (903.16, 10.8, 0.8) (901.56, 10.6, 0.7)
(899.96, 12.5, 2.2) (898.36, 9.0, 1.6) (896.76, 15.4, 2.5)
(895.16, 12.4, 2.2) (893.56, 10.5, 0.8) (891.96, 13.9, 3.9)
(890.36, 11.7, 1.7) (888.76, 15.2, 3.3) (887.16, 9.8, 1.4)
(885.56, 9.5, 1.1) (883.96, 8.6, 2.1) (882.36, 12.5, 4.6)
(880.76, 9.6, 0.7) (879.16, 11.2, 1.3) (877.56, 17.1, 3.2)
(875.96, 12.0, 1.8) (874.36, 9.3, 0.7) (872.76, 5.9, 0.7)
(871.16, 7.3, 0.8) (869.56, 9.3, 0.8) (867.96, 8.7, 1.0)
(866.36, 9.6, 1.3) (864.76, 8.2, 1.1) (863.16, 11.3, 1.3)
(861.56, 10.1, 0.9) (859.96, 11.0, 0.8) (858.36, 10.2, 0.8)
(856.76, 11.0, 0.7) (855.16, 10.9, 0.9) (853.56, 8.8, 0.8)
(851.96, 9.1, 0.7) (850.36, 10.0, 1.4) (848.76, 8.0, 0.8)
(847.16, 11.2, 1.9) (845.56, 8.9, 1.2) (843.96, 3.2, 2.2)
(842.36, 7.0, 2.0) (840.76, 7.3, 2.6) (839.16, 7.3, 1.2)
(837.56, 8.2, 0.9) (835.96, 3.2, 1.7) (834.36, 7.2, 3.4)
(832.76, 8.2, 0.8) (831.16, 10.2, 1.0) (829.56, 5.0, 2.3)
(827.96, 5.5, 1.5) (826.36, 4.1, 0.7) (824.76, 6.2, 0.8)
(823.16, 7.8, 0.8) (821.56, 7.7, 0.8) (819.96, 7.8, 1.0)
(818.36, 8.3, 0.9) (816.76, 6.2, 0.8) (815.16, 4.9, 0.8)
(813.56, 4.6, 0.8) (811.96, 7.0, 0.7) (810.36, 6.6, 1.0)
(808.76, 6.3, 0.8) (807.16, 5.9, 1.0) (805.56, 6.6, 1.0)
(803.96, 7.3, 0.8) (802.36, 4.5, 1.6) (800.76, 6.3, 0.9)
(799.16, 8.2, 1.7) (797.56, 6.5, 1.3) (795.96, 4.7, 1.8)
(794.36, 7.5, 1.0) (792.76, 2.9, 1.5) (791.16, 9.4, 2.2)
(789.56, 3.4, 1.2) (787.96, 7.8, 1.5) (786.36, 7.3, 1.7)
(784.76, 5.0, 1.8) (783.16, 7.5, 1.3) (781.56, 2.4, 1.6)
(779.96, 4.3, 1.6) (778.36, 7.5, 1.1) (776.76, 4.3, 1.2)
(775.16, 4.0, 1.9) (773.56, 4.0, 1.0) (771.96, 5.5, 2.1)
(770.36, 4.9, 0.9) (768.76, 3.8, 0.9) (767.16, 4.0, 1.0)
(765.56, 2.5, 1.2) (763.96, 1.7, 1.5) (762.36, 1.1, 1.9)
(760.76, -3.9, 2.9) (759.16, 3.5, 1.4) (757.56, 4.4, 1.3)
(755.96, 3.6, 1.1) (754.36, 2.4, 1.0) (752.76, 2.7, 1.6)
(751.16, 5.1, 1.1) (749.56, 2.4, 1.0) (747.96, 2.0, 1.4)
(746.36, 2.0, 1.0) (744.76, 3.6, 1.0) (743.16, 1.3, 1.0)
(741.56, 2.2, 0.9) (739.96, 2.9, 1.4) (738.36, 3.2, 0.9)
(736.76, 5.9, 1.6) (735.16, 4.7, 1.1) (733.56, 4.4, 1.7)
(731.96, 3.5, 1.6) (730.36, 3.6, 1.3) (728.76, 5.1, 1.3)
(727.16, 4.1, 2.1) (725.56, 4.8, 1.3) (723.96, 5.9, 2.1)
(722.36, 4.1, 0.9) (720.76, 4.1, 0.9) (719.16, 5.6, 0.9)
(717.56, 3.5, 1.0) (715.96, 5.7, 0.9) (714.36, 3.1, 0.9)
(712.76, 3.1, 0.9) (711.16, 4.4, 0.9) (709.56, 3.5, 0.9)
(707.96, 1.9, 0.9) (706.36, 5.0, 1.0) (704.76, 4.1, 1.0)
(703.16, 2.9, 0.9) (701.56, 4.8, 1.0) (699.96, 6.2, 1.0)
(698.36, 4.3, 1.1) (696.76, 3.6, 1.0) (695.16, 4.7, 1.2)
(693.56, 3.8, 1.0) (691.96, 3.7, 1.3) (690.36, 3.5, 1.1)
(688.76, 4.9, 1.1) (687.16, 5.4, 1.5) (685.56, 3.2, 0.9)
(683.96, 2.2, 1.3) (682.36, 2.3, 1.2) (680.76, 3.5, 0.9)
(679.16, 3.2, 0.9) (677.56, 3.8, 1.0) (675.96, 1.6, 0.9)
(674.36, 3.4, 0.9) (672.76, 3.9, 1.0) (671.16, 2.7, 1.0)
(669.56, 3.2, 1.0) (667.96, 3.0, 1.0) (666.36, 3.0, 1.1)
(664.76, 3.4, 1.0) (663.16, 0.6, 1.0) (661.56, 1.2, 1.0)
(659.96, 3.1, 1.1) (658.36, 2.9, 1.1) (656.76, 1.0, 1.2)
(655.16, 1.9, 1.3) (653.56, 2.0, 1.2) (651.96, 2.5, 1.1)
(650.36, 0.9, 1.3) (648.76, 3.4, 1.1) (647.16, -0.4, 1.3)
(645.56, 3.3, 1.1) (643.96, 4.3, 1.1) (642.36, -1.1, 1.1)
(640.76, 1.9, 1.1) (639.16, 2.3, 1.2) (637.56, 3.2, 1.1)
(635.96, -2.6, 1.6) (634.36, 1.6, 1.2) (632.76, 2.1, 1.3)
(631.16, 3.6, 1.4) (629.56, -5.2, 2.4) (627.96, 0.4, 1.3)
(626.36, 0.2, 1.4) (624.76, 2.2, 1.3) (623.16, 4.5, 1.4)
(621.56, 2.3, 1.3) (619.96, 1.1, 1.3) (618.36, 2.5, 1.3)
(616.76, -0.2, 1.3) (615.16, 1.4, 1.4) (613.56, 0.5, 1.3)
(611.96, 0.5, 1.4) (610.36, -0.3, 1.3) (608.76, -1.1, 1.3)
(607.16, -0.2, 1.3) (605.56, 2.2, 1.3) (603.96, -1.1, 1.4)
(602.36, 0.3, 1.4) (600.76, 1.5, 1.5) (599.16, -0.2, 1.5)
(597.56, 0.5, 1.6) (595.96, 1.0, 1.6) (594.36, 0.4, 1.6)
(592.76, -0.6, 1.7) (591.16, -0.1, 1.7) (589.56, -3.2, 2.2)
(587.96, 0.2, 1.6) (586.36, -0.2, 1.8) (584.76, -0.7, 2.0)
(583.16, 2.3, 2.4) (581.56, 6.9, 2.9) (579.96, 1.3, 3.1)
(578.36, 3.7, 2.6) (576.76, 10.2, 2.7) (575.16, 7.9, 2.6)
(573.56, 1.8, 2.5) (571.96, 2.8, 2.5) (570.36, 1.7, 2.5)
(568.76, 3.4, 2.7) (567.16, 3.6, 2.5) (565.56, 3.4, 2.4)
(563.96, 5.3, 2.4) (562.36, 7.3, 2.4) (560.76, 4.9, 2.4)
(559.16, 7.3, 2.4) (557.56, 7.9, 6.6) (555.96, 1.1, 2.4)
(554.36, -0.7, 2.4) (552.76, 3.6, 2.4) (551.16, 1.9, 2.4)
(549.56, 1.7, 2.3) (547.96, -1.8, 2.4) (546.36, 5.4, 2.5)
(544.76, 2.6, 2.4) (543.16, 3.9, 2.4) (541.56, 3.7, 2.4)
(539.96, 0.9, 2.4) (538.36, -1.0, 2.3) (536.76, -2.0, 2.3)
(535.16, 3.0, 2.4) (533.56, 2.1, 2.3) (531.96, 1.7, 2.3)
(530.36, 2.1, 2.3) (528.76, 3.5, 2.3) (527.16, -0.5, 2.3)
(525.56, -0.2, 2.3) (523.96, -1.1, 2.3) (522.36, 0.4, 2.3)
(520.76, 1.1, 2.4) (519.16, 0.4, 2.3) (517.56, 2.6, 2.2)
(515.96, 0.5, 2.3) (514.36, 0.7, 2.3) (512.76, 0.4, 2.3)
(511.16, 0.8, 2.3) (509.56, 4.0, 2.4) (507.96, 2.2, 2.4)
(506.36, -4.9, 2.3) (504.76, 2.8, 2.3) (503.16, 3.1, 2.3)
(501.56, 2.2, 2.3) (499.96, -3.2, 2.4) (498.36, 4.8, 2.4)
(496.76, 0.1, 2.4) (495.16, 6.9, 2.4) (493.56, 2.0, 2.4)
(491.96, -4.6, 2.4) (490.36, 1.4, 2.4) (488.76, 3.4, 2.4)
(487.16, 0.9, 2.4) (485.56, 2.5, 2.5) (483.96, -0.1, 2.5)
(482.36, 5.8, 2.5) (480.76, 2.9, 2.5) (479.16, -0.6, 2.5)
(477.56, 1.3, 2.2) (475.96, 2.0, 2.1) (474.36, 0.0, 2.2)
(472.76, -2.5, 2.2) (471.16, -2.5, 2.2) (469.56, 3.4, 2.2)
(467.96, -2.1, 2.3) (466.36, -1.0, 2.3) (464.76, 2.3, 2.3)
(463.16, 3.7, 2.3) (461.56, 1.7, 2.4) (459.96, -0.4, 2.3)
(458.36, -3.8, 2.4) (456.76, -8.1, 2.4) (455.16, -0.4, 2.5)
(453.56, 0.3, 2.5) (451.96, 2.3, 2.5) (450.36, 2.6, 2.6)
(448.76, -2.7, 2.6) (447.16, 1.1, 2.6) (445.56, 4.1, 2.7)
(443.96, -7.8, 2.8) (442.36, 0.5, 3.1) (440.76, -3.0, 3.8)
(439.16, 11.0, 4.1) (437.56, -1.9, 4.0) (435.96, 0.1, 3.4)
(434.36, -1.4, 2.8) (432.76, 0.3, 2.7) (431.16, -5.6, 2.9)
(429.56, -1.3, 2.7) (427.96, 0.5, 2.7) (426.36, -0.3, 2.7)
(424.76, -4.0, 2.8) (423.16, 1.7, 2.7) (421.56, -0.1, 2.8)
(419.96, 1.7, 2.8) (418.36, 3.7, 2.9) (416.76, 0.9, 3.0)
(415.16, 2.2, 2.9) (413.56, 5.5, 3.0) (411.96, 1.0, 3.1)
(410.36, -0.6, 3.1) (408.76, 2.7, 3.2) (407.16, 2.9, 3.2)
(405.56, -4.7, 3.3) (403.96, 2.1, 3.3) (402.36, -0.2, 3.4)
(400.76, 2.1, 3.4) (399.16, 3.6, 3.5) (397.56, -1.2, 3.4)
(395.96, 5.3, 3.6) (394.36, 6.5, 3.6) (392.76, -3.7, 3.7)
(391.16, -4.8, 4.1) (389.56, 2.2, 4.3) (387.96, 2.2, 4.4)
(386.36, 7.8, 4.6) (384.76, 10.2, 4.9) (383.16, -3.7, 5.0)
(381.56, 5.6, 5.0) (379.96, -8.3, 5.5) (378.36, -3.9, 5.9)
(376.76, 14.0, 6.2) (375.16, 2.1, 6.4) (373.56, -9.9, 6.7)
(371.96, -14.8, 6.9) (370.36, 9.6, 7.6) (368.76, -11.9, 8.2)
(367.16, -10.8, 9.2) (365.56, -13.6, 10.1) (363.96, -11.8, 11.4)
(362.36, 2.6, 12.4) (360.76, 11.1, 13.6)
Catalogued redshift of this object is 1.12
